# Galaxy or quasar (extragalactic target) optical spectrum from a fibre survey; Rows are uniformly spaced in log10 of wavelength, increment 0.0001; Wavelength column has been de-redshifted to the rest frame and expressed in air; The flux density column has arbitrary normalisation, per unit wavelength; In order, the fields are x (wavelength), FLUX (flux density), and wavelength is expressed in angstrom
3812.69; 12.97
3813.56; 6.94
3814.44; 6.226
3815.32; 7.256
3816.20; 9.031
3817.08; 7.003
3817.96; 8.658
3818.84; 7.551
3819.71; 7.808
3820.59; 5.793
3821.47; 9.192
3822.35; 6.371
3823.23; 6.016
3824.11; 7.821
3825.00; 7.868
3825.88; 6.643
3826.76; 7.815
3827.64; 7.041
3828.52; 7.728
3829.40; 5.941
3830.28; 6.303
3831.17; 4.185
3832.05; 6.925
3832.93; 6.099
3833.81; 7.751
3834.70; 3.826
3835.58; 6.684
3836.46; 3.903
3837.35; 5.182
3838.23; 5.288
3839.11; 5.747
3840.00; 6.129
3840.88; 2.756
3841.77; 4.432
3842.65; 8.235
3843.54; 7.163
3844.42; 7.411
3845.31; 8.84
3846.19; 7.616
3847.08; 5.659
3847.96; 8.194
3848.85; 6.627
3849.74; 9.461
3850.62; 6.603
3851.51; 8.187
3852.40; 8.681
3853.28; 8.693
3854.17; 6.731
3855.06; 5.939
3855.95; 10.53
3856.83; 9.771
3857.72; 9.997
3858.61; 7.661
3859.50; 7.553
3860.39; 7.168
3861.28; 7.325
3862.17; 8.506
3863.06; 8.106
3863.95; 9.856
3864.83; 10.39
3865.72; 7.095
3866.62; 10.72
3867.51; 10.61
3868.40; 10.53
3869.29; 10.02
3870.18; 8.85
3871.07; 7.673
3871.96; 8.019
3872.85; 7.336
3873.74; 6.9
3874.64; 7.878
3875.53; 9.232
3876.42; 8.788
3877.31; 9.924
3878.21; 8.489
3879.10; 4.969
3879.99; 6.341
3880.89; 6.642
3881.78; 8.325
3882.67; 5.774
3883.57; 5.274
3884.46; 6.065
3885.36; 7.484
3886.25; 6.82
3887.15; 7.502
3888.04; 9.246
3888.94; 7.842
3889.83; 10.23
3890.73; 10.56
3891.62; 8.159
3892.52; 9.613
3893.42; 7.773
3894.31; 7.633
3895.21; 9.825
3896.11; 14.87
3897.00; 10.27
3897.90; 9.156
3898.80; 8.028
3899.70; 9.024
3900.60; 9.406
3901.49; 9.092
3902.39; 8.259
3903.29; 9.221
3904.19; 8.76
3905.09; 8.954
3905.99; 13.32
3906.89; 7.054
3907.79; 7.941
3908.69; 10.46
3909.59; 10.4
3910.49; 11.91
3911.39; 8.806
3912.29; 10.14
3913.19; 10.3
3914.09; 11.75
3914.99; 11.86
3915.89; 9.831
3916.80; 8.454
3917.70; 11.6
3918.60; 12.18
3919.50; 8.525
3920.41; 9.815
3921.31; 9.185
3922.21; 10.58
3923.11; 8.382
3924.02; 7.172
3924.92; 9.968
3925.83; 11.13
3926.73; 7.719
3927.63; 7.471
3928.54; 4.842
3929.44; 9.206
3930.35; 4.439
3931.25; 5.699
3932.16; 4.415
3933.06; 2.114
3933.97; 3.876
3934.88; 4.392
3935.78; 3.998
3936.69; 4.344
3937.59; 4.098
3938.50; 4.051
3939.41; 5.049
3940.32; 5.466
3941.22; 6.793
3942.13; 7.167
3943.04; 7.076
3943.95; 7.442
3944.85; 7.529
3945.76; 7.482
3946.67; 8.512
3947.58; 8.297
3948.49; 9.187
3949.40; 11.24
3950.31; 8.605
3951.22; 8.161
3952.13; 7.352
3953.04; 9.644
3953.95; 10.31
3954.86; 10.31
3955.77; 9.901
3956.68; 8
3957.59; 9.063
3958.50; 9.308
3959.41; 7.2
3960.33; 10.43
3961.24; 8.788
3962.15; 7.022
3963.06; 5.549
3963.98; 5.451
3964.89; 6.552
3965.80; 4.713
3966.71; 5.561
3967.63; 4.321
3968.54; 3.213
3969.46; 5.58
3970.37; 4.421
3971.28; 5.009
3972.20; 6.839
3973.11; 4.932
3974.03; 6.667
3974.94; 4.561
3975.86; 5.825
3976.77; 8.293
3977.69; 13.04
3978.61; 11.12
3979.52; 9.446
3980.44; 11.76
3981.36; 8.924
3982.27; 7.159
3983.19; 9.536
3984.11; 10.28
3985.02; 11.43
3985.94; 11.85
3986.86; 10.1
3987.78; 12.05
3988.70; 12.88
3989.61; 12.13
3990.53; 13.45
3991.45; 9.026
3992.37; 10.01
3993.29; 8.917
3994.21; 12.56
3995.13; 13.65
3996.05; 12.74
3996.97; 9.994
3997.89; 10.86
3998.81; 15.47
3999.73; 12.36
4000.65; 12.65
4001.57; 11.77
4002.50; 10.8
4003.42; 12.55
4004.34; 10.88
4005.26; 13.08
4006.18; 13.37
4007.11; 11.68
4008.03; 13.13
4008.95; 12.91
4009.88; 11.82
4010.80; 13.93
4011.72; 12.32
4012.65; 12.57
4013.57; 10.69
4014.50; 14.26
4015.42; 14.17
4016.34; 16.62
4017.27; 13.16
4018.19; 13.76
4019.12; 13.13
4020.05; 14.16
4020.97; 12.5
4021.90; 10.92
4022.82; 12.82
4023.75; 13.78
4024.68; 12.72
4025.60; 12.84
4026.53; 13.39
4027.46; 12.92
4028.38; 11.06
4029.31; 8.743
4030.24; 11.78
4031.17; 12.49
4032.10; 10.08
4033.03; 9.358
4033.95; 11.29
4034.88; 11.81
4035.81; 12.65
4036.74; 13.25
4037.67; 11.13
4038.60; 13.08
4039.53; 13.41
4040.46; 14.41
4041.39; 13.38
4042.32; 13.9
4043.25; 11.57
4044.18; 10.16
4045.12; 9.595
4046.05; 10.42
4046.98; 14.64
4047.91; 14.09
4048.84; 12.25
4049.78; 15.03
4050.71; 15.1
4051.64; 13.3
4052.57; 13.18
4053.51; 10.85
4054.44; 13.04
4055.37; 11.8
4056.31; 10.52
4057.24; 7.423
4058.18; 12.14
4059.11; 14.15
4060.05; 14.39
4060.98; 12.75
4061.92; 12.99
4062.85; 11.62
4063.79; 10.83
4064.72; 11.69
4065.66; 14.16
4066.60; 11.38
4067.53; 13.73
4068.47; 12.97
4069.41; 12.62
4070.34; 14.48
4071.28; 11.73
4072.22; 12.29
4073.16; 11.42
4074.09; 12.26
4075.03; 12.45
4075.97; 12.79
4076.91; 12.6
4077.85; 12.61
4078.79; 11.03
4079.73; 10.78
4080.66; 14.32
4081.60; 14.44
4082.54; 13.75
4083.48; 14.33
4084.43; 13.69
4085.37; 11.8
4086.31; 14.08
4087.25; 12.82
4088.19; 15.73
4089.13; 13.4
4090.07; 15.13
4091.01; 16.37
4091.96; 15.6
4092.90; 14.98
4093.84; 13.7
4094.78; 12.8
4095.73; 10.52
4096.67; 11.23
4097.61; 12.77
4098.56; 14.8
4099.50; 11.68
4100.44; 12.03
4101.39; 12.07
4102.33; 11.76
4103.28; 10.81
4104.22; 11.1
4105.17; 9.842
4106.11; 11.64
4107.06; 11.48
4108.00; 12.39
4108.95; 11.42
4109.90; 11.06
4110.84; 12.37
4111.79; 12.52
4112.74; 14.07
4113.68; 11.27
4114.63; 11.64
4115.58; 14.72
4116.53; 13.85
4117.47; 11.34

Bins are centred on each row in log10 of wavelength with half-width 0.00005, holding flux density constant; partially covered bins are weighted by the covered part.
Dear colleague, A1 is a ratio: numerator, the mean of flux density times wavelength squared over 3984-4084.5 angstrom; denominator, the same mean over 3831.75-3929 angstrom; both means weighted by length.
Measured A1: 1.60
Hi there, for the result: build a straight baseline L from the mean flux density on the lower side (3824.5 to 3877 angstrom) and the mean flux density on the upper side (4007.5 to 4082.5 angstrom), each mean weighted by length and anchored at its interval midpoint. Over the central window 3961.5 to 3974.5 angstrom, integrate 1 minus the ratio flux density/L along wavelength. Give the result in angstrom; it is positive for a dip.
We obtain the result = 6.3 angstrom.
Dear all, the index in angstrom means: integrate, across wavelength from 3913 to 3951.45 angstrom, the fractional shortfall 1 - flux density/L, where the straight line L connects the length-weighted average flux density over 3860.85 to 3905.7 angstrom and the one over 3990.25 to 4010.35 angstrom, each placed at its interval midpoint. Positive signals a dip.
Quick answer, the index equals 8.9 angstrom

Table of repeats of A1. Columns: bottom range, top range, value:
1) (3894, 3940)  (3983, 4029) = 1.54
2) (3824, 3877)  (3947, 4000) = 1.27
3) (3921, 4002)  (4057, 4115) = 1.62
